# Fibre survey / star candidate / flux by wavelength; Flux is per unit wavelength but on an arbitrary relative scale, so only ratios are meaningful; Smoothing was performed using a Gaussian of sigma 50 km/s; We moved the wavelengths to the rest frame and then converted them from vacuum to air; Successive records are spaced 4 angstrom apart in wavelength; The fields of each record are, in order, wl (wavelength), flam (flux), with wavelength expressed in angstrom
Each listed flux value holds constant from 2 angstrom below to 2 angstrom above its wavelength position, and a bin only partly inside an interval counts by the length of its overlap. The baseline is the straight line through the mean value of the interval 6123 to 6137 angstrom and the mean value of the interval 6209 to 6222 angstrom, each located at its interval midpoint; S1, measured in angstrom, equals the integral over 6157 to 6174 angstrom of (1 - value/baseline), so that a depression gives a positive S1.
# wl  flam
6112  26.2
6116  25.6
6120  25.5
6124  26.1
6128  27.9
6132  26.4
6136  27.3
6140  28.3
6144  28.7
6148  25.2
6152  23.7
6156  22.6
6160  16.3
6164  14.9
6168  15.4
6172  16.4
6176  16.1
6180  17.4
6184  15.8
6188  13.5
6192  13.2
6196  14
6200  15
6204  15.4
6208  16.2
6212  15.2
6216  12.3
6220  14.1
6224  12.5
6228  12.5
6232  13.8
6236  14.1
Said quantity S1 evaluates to 4.3 angstrom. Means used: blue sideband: 27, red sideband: 14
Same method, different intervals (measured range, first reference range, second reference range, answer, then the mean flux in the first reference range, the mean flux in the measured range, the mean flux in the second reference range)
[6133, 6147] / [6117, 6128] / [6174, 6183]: -2.8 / 26.2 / 27.8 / 16.6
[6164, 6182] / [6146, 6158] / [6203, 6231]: 3.9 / 23.8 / 16.2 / 14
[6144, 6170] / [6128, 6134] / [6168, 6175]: -0.2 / 26.9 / 20.4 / 16.1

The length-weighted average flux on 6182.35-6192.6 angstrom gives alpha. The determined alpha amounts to 14.2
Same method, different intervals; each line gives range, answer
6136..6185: 20.4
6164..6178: 15.8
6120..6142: 27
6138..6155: 26.2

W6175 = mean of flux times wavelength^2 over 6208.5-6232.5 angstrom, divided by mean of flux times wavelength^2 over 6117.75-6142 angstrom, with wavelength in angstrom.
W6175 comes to 0.52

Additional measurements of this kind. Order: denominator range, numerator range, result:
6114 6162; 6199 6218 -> 0.60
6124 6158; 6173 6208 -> 0.59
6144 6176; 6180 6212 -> 0.77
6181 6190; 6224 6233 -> 0.88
